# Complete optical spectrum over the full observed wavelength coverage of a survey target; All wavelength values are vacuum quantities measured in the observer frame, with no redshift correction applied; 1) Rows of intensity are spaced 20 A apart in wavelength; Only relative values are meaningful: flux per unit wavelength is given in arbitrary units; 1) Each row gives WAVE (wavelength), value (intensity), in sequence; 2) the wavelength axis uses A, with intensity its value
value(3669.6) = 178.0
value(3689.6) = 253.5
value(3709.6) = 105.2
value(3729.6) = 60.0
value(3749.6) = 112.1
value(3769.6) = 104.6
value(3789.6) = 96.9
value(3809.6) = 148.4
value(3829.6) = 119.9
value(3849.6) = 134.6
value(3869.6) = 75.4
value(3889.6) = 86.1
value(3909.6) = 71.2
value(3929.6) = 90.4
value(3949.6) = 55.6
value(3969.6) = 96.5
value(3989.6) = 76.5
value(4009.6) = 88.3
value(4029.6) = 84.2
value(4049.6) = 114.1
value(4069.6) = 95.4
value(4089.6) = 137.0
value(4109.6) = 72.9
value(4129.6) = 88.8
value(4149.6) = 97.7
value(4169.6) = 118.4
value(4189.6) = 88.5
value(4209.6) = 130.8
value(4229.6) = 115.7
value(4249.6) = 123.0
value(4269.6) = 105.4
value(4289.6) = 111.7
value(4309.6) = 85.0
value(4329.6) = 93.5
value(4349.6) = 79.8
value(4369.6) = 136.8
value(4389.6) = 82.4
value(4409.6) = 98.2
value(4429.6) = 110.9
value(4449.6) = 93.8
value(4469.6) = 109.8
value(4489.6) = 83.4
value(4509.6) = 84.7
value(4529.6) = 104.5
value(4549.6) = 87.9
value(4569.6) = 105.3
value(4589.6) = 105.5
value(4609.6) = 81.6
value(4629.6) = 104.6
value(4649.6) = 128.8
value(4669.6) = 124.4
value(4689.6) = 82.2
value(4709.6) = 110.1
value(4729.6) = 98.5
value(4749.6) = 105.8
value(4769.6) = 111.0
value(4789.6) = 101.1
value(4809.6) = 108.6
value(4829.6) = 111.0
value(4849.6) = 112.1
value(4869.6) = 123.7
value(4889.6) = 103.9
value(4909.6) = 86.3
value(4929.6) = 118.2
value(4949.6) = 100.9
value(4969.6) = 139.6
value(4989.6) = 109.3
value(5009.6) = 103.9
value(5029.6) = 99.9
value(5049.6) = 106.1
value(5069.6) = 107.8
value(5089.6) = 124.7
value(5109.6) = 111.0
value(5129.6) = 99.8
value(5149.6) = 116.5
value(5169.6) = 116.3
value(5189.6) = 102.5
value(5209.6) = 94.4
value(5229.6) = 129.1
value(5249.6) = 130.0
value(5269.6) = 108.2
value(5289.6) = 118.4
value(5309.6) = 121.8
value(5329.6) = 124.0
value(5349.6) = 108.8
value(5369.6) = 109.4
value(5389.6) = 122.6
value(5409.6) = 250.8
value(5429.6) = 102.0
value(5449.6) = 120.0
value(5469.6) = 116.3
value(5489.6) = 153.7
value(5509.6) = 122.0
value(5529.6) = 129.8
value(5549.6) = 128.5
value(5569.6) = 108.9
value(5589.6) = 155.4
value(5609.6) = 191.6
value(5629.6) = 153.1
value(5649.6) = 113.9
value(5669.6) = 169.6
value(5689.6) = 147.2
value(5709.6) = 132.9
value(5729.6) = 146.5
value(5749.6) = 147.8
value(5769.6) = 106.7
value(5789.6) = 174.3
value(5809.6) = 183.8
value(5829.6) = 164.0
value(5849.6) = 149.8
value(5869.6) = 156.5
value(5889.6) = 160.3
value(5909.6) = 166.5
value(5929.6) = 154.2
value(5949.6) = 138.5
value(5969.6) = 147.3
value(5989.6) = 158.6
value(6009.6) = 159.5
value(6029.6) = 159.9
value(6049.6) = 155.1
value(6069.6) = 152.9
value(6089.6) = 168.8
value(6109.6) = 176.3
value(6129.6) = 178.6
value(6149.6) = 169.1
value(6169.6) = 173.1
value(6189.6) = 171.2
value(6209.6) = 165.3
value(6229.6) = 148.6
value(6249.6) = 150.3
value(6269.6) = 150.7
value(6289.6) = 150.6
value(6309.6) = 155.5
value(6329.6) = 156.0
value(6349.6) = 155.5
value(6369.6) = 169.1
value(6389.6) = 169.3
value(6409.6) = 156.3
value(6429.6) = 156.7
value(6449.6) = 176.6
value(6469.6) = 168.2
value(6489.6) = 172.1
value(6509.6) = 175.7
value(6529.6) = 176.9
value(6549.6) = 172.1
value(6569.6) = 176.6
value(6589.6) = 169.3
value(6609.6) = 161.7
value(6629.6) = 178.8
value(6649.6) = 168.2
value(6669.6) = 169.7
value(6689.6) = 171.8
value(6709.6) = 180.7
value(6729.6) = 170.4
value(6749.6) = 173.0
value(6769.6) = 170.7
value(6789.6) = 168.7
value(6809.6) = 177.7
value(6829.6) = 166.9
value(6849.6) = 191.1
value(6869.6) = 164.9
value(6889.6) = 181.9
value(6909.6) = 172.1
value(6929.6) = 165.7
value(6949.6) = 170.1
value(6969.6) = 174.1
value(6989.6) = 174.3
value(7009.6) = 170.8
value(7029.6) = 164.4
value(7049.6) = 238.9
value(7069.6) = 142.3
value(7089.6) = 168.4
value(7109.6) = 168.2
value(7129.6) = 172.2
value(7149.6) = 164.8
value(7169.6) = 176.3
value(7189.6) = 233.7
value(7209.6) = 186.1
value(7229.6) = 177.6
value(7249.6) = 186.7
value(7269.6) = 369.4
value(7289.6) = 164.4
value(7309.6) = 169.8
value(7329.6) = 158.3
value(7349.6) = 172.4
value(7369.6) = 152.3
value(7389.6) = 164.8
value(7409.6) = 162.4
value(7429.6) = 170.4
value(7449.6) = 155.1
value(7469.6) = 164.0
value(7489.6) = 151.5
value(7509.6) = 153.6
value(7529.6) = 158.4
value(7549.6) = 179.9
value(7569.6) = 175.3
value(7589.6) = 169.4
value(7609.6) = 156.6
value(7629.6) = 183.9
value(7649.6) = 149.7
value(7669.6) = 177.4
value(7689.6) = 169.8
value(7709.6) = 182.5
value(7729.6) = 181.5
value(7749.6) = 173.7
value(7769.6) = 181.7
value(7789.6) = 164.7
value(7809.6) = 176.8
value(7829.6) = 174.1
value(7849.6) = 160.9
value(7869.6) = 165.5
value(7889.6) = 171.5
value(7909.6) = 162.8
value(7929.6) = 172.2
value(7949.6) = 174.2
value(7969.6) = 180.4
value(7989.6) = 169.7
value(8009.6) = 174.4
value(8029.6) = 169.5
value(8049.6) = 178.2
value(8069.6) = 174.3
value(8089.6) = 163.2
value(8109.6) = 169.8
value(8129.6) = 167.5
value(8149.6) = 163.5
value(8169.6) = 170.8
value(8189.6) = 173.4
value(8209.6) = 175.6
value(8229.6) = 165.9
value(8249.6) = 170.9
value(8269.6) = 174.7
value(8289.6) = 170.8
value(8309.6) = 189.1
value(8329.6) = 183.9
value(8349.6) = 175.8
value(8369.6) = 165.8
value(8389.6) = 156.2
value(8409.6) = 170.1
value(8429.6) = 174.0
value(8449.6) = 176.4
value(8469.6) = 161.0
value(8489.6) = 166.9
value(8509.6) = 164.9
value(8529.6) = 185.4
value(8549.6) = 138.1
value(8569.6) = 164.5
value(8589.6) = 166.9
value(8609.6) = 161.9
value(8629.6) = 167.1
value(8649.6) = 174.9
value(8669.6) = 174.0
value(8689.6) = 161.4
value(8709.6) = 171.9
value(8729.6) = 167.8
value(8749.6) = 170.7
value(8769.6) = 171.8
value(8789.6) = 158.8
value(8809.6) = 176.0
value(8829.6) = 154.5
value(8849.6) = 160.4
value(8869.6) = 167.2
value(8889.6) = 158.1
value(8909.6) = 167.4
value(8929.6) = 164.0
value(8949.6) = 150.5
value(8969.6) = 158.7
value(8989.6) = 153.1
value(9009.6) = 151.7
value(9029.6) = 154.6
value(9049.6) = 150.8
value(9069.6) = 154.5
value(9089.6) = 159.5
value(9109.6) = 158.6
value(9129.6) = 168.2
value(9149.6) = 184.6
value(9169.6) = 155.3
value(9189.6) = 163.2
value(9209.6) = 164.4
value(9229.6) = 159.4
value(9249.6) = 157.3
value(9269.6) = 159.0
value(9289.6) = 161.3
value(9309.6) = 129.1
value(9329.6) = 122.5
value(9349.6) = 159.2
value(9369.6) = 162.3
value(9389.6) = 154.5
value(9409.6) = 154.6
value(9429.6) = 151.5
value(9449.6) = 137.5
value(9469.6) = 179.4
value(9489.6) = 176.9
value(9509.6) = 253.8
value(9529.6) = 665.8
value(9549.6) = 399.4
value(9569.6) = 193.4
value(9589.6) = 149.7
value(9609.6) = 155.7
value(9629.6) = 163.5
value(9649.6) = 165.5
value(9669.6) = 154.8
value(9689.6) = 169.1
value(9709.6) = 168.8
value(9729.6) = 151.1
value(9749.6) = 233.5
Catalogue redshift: 0.45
